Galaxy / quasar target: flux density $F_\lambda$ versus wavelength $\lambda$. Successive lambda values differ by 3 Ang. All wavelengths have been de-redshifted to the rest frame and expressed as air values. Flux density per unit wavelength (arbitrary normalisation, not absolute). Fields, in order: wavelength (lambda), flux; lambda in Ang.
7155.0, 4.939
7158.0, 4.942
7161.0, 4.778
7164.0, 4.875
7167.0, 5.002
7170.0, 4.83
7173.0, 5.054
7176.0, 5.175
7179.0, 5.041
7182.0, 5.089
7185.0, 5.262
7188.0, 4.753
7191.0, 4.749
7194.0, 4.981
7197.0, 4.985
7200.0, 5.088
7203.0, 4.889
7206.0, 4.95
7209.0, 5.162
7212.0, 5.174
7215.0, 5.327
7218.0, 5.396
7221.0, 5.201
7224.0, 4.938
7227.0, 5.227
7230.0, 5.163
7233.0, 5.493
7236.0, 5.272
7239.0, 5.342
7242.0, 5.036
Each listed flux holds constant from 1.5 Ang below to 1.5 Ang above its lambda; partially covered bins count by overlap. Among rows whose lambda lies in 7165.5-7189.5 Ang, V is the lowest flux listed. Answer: 4.753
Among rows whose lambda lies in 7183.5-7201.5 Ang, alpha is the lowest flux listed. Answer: 4.749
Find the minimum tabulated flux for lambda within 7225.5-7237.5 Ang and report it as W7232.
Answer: 5.163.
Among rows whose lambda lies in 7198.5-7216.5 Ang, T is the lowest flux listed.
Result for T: 4.889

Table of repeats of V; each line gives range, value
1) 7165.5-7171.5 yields 4.83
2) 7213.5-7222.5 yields 5.201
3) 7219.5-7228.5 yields 4.938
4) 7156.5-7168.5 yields 4.778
